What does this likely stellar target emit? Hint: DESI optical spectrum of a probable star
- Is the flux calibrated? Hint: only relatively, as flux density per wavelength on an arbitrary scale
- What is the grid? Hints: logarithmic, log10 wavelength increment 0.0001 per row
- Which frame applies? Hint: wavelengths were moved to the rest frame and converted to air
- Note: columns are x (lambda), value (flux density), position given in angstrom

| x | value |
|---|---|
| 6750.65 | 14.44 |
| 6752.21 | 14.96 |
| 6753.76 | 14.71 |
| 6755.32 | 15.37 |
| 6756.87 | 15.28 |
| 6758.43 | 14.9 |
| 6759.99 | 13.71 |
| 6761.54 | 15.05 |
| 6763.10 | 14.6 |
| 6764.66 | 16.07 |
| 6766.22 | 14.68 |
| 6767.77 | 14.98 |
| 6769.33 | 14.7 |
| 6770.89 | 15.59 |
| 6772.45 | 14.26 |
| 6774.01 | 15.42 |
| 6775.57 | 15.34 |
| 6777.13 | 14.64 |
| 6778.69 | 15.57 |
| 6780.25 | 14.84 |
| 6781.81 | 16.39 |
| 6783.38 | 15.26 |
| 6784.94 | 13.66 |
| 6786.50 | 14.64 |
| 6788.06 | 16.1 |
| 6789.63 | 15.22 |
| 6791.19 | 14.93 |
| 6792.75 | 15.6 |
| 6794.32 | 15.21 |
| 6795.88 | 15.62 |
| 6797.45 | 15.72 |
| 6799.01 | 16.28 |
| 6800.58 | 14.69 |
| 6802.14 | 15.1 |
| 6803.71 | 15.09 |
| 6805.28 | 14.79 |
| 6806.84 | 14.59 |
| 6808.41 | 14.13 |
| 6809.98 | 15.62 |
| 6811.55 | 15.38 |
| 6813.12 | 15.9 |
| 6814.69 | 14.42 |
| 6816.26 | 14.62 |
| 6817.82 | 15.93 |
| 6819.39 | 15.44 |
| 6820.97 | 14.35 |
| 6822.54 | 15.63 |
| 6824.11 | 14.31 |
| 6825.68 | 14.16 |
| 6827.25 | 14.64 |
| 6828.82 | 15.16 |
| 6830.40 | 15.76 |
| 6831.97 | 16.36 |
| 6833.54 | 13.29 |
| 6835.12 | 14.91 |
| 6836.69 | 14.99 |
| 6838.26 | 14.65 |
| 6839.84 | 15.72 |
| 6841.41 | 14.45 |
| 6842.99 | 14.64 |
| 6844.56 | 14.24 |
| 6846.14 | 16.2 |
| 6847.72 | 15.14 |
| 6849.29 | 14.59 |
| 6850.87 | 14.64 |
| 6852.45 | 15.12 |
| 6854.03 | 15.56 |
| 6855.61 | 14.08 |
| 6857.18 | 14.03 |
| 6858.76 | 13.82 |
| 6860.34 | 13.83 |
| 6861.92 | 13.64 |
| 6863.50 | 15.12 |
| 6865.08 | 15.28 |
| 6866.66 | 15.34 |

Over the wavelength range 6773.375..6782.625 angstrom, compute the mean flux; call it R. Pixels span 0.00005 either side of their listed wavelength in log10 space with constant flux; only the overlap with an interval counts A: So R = 15.4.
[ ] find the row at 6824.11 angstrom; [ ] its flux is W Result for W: 14.31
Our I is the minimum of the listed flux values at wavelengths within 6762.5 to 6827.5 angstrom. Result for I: 13.66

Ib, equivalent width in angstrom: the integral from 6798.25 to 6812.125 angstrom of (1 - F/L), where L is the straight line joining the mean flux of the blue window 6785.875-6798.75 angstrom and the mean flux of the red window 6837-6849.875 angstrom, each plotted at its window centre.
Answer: 0.2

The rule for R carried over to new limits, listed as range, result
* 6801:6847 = 15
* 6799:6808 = 14.9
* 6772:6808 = 15.2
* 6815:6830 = 14.9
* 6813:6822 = 15.1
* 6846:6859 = 14.8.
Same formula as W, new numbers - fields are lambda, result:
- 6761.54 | 15.05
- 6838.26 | 14.65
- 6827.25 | 14.64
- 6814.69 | 14.42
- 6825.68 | 14.16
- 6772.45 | 14.26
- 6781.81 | 16.39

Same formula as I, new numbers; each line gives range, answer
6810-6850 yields 13.29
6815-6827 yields 14.16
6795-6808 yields 14.59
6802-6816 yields 14.13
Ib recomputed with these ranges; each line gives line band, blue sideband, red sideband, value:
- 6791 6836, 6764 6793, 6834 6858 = -0.3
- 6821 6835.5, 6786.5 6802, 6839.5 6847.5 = 0.3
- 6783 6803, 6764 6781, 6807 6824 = -0.2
